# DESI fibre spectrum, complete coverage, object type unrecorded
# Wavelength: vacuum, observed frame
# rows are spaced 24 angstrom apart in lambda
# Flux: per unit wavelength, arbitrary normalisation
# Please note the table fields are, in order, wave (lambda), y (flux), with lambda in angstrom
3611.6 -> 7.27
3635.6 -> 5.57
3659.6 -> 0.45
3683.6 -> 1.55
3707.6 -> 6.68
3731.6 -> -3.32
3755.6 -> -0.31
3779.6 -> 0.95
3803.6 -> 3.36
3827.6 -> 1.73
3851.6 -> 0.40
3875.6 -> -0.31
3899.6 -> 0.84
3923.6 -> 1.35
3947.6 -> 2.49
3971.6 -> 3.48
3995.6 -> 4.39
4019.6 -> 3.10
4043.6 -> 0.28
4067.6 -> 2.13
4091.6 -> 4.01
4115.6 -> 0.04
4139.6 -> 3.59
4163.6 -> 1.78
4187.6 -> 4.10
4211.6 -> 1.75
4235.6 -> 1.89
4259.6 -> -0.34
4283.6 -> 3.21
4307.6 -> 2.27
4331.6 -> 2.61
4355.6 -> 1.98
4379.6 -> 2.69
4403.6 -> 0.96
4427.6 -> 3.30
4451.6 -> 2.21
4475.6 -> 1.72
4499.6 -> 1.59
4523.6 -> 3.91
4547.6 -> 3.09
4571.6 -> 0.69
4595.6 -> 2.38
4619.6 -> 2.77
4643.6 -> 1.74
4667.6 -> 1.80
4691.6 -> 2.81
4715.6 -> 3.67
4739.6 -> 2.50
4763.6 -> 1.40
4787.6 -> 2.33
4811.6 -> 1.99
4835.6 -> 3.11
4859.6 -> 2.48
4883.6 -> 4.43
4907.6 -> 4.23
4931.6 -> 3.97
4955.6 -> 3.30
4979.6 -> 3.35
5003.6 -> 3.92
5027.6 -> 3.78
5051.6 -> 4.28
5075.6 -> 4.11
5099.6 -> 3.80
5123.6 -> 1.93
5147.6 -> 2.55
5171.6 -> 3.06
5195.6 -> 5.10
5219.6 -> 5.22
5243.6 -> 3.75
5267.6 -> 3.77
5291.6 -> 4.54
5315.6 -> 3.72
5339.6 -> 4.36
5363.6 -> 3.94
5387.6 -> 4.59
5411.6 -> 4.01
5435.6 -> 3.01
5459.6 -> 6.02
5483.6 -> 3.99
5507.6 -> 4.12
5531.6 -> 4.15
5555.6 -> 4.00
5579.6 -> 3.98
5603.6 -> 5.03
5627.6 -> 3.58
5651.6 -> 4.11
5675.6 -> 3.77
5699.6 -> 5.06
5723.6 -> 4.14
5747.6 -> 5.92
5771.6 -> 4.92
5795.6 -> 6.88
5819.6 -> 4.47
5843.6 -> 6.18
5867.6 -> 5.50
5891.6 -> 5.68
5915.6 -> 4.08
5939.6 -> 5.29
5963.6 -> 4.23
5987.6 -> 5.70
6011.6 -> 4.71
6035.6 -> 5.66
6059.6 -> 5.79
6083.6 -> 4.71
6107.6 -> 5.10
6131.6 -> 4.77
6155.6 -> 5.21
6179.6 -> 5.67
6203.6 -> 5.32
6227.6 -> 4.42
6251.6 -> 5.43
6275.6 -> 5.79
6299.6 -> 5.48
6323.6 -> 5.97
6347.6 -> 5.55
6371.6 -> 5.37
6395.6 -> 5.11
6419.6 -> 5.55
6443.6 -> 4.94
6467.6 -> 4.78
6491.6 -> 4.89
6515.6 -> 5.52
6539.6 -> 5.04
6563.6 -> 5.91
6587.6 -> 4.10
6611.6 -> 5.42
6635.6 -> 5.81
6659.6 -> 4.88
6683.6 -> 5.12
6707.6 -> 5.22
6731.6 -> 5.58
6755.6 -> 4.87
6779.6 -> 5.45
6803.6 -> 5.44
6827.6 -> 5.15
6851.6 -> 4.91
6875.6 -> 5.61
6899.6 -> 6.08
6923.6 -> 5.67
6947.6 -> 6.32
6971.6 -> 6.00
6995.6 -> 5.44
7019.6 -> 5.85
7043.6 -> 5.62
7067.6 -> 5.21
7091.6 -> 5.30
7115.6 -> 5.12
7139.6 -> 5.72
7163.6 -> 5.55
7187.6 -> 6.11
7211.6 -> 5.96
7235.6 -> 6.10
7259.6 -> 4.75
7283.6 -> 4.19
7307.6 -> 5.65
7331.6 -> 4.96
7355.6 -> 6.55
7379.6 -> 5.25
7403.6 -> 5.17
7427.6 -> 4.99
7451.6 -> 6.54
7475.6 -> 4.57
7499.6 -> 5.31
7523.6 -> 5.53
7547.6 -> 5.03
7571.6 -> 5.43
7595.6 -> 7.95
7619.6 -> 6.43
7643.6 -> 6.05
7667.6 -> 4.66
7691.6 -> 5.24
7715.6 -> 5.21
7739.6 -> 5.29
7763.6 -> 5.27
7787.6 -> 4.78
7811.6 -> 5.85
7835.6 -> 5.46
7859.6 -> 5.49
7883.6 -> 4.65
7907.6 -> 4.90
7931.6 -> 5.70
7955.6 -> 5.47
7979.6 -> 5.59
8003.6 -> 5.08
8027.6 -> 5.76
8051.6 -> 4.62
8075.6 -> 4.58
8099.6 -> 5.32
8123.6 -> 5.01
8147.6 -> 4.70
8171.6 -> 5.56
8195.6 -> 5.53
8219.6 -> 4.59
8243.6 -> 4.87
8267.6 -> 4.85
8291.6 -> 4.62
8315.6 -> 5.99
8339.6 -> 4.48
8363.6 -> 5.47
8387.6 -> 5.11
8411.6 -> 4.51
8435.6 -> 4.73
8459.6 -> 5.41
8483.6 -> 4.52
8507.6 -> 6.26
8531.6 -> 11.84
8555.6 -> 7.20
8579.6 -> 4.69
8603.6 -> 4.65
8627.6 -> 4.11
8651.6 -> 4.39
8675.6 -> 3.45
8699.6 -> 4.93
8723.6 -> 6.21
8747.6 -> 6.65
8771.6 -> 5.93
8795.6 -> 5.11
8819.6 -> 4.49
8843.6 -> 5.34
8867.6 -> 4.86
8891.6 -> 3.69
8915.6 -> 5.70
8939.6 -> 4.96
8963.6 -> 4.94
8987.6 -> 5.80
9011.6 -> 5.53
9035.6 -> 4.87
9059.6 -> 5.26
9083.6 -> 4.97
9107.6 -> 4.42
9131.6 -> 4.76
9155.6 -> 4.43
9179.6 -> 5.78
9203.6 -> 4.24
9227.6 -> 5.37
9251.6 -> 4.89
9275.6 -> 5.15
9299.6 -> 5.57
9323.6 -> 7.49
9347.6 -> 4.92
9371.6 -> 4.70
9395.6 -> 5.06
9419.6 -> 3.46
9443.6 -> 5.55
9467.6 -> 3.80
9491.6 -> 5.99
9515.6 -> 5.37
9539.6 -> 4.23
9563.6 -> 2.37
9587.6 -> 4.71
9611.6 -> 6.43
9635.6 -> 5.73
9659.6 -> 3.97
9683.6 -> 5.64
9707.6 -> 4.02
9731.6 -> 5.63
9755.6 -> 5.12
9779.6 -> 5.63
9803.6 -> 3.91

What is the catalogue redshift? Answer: 0.30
